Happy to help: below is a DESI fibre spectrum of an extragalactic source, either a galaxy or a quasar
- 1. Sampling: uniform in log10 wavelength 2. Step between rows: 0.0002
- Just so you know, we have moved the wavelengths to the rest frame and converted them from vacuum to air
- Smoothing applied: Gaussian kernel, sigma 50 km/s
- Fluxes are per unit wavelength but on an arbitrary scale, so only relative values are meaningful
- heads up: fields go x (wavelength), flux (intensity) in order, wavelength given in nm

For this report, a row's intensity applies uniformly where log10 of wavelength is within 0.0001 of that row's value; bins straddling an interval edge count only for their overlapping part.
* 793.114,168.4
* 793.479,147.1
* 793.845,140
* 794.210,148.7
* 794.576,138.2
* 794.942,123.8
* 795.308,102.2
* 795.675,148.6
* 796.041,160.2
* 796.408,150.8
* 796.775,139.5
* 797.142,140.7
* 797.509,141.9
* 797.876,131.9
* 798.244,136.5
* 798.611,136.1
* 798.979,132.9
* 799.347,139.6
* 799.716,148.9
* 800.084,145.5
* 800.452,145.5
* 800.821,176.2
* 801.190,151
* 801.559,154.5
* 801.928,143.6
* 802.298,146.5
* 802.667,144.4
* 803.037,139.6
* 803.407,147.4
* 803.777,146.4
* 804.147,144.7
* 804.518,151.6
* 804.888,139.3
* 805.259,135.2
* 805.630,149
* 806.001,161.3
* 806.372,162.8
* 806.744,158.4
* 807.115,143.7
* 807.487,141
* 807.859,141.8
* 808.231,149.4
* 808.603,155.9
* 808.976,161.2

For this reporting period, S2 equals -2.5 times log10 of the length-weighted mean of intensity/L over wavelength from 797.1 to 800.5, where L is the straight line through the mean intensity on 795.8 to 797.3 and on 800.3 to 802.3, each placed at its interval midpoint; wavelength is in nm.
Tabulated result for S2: 0.08 mag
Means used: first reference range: 148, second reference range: 154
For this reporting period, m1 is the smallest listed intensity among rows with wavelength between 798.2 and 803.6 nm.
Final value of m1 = 132.9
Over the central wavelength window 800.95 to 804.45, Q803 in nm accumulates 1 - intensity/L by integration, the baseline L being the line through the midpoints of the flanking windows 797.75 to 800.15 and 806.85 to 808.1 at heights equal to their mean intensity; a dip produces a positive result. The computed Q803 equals -0.16 nm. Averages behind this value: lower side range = 139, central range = 147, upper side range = 144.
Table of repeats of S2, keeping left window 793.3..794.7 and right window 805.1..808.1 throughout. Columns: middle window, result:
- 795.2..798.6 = 0.040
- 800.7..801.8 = -0.085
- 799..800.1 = 0.026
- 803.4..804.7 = 0.005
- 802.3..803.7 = 0.025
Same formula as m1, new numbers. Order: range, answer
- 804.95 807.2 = 135.2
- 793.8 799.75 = 102.2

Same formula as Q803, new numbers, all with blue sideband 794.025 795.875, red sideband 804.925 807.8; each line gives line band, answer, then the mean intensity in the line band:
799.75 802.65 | -0.20 nm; 151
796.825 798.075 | -0.02 nm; 138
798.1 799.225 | 0.02 nm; 135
